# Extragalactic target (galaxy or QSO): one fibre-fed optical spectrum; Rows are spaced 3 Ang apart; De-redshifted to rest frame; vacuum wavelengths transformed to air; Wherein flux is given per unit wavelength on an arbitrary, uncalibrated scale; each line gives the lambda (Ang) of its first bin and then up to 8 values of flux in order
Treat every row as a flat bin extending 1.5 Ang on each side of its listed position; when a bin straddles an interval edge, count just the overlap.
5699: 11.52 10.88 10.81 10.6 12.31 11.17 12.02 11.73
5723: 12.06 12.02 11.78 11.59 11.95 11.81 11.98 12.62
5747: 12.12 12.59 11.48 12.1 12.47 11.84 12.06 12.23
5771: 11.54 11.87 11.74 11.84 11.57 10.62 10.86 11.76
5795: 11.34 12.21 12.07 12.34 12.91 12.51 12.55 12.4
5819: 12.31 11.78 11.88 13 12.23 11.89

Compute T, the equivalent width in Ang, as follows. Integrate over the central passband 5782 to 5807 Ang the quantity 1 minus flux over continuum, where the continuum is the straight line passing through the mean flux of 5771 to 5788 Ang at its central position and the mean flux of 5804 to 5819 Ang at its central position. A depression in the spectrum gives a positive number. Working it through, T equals 0.7 Ang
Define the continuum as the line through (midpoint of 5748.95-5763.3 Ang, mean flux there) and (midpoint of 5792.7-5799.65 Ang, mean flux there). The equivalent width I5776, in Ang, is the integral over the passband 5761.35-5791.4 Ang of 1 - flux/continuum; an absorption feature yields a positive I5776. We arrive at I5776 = 0.8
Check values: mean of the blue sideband 12.1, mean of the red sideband 11.8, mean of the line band 11.6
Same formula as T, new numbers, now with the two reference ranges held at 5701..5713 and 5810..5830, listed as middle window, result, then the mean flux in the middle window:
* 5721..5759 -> -1.7 Ang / 12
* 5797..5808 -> -0.2 Ang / 12.4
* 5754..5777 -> -0.4 Ang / 12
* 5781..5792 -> 0.8 Ang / 11.2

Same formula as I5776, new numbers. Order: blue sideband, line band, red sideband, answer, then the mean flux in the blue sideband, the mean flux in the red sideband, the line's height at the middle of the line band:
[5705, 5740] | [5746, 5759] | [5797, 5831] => -0.2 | 11.7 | 12.4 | 11.9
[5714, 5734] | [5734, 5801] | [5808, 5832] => 1.1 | 11.8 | 12.3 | 12.1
